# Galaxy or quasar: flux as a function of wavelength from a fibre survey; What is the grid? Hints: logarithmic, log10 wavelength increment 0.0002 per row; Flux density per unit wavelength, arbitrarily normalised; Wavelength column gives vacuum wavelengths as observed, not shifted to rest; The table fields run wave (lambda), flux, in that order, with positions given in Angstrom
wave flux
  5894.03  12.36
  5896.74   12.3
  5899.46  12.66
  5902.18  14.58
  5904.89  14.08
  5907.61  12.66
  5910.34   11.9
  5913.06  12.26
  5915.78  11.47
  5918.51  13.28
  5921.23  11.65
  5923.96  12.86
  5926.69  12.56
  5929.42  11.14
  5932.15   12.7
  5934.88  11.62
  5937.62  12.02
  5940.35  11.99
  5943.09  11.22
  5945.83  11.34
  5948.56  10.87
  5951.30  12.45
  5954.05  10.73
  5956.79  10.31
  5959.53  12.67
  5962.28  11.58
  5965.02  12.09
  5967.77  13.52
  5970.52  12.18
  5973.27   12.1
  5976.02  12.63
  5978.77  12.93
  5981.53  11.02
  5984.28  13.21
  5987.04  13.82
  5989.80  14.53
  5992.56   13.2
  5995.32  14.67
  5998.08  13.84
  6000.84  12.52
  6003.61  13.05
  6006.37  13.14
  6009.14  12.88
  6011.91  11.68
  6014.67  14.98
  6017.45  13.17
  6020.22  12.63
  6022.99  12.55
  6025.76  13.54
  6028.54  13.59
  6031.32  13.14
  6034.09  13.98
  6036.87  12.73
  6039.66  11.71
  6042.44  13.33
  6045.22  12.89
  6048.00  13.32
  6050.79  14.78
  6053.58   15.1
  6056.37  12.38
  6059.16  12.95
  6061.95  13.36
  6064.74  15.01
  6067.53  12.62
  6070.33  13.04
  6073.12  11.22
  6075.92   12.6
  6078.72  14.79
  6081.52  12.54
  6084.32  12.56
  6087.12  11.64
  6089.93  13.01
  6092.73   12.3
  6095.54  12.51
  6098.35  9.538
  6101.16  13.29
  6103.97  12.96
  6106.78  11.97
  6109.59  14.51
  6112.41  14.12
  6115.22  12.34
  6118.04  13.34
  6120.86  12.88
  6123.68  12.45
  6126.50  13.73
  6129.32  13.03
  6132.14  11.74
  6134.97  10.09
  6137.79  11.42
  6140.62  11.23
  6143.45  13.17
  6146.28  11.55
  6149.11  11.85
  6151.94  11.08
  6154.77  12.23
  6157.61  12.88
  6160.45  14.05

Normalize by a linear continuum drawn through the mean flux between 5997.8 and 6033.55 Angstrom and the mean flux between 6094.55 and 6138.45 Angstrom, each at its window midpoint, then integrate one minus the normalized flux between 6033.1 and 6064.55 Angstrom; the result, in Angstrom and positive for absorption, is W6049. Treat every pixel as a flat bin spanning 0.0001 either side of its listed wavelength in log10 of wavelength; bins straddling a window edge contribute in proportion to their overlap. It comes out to -1.09 Angstrom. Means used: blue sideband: 13.1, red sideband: 12.5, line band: 13.4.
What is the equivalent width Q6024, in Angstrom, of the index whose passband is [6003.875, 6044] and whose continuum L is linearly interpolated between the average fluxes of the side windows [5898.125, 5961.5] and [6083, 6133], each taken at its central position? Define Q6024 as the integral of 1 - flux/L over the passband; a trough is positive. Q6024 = -2.1 Angstrom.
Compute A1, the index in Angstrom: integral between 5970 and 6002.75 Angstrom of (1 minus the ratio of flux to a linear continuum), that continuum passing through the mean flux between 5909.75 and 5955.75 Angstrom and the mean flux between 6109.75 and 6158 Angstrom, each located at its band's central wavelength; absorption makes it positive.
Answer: -2.9 Angstrom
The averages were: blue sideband 11.9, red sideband 12.3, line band 13.1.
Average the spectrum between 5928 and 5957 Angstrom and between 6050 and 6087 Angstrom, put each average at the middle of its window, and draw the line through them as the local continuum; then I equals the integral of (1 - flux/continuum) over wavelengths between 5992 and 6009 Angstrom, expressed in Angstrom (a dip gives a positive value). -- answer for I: -1.47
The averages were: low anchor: 11.5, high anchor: 13.2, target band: 13.4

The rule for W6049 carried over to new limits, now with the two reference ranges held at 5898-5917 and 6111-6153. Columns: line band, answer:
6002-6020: -0.8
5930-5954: 1.9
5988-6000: -1.3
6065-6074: -0.2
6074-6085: -0.6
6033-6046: -0.4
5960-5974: 0.4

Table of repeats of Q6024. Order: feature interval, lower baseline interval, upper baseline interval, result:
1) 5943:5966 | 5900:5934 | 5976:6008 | 2.6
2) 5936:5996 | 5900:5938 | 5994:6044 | 2.5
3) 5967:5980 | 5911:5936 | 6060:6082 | -0.1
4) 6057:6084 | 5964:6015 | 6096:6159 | -1.0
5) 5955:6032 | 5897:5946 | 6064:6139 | -2.6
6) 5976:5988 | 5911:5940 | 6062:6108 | -0.4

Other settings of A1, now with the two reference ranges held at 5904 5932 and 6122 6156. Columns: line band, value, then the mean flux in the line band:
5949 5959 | 0.8 Angstrom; 11.3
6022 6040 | -1.4 Angstrom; 13.1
